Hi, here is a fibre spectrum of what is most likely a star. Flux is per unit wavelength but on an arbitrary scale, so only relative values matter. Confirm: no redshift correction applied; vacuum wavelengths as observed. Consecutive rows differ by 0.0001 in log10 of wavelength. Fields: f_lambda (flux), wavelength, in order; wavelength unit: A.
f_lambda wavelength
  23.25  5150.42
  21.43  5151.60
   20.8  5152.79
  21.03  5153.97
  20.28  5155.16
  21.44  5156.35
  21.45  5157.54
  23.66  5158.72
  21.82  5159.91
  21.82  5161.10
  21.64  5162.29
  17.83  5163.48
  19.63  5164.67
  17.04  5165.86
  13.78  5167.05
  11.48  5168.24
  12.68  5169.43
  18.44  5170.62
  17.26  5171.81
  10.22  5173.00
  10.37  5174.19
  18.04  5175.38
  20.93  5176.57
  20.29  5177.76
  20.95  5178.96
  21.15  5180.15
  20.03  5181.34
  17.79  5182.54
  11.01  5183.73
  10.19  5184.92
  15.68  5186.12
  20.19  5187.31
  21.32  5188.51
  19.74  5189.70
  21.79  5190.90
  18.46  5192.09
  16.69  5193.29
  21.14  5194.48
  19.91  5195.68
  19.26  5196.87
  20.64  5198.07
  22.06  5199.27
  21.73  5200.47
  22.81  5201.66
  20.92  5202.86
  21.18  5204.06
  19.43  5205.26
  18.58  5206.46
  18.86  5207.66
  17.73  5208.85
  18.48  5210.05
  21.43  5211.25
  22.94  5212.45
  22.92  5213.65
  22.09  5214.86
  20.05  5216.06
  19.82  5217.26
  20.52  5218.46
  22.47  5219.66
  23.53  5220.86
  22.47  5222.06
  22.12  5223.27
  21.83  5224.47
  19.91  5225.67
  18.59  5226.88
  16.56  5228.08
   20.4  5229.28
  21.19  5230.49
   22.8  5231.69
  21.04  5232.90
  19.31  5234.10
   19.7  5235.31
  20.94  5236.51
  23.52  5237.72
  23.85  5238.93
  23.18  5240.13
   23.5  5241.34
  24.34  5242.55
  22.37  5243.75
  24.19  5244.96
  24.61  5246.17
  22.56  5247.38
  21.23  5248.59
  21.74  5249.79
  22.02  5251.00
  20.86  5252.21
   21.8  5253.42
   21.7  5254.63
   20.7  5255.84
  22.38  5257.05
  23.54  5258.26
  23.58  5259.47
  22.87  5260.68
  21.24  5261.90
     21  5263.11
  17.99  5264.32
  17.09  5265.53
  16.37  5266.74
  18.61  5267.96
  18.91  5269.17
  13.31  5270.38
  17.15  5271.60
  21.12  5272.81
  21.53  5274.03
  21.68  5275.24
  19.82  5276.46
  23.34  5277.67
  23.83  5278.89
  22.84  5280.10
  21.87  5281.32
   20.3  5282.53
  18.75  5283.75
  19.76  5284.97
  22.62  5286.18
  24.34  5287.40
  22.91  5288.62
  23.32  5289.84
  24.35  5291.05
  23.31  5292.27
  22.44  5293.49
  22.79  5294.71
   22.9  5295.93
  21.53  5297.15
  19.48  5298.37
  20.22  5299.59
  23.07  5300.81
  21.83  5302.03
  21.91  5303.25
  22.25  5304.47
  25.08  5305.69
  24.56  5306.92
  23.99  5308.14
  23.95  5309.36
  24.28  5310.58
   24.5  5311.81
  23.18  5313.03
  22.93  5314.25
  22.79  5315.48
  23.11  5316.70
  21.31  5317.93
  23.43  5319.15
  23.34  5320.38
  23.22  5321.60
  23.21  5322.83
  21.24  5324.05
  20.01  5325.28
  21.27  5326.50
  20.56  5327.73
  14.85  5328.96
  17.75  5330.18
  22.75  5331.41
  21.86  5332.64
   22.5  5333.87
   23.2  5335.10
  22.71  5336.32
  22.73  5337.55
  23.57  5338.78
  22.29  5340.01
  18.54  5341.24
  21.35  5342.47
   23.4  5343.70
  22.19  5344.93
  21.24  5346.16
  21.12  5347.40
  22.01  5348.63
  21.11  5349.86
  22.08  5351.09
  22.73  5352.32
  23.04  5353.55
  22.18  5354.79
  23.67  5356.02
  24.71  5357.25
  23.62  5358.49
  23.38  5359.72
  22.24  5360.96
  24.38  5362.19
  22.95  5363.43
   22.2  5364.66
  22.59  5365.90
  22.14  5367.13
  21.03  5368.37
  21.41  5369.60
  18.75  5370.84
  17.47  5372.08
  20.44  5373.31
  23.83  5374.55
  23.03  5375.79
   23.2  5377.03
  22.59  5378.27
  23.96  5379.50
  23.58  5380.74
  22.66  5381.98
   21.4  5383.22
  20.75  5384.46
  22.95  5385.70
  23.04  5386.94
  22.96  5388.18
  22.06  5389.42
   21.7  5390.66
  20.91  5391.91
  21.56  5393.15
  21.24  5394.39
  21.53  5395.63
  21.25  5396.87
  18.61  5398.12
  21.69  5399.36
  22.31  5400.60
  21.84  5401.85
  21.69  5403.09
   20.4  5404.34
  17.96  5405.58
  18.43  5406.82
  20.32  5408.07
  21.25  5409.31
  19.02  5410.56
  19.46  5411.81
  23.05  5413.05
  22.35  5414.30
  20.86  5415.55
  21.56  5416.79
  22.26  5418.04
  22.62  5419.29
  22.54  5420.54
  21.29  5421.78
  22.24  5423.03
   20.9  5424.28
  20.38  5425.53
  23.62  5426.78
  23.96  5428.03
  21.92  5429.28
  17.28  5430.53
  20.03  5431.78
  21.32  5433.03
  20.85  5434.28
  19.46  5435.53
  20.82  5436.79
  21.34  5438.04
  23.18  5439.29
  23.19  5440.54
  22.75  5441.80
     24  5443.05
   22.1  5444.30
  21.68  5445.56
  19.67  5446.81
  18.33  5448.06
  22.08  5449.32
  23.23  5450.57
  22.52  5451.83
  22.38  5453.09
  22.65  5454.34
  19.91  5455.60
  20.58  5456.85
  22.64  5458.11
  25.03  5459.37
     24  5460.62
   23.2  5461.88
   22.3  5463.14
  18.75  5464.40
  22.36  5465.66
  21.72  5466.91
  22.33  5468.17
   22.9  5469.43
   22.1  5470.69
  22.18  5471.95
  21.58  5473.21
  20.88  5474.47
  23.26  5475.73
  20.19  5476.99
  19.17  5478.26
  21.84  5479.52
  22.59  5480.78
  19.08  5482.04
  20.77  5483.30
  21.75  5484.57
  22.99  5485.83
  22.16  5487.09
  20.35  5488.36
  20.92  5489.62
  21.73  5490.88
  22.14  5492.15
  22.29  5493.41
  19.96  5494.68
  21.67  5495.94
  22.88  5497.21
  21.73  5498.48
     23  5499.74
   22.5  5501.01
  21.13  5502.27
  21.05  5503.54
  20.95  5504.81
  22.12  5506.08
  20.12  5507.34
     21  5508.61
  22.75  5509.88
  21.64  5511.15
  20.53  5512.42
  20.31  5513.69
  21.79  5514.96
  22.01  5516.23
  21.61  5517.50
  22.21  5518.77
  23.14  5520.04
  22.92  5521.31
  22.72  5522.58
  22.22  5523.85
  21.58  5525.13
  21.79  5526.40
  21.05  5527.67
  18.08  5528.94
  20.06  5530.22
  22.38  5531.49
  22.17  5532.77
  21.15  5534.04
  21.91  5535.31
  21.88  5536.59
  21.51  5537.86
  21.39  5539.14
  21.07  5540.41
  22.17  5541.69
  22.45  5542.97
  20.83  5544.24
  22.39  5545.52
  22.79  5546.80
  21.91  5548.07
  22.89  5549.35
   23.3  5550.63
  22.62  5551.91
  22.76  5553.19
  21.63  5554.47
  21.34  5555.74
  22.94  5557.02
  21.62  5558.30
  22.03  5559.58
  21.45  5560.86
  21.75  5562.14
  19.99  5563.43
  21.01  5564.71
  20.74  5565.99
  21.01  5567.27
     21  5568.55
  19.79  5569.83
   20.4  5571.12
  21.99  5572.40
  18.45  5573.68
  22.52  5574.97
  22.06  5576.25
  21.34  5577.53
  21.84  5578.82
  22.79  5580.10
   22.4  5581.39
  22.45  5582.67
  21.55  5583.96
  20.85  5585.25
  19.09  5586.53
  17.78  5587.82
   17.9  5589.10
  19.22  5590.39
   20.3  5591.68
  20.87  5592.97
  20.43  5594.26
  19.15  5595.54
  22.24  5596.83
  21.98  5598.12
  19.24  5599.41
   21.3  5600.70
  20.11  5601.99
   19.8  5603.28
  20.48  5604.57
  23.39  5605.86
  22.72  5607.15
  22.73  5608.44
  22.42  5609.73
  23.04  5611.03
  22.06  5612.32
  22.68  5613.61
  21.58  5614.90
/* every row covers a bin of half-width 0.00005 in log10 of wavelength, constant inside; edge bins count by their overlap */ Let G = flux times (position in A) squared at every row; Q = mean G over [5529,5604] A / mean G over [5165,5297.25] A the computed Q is 1.2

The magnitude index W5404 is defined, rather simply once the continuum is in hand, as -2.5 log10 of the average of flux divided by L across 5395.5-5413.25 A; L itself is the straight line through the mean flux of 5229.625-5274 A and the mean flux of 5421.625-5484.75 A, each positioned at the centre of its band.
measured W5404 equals 0.053 mag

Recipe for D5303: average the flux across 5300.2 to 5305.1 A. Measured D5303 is 22.3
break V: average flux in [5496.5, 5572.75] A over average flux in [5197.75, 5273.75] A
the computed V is 1.0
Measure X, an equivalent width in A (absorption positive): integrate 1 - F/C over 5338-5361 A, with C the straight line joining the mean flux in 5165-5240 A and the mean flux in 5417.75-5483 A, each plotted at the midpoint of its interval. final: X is -1.8 A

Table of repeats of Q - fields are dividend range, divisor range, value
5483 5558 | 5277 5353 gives 1.06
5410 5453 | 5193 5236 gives 1.13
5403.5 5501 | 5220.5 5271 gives 1.10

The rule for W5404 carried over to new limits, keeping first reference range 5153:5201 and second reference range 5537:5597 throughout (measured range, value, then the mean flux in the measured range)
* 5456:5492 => -0.058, 21.8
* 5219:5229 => -0.113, 20.9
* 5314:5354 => -0.113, 21.8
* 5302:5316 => -0.205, 23.5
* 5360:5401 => -0.101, 21.9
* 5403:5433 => -0.044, 21.1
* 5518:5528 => -0.064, 22.2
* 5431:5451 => -0.056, 21.5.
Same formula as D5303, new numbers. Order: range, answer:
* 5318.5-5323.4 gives 23.3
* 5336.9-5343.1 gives 21.7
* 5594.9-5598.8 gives 21.1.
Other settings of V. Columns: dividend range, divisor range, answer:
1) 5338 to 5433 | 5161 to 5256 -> 1.09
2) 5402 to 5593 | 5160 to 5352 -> 1.03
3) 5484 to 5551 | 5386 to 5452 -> 1.02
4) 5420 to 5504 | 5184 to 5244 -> 1.06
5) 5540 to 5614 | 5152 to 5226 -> 1.10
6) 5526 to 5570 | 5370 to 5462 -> 1.00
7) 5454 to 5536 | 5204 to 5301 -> 1.02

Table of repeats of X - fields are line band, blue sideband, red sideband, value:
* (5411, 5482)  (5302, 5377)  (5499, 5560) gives 0.85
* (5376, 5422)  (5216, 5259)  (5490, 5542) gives 0.24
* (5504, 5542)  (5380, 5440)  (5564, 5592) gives -1.06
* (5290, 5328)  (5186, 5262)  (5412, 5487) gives -2.25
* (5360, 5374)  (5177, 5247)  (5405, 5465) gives -0.18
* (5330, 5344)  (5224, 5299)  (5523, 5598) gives -0.43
